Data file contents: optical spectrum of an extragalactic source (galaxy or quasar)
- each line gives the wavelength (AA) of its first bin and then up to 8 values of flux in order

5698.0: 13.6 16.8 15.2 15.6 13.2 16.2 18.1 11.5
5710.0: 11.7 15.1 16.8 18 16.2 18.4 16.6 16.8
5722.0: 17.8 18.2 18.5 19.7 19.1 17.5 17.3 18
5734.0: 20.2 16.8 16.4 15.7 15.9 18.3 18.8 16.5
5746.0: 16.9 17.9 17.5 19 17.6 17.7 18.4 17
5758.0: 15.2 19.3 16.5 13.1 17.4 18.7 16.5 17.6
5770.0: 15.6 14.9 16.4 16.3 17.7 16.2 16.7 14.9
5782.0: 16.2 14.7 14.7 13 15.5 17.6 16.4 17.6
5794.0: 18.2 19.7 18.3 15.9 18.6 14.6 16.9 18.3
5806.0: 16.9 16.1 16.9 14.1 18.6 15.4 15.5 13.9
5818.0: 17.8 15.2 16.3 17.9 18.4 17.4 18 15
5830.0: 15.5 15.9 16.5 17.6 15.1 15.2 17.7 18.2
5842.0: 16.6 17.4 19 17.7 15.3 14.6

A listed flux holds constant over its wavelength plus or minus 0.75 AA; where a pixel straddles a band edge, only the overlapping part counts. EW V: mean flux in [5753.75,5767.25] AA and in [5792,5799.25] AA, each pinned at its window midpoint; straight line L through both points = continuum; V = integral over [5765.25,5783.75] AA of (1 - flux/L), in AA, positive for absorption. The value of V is 1.09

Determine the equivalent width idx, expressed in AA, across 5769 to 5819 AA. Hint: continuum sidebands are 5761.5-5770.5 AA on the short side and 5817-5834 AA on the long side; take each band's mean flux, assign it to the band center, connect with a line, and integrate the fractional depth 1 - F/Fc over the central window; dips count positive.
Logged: 0.7 AA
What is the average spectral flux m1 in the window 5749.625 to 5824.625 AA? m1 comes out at 16.6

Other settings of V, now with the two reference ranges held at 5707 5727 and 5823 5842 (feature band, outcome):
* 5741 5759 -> -1.0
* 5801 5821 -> 0.6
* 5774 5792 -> 0.9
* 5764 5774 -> 0.0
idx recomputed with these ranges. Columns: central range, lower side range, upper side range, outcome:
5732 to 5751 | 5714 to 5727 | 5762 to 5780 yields -0.32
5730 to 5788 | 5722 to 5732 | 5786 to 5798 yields 3.17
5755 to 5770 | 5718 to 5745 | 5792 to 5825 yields 0.46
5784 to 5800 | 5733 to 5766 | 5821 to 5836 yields 0.26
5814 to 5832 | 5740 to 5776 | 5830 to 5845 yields 0.44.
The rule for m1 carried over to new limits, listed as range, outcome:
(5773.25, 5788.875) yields 15.6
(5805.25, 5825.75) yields 16.4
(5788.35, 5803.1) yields 17.4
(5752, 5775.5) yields 16.7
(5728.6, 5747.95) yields 17.4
